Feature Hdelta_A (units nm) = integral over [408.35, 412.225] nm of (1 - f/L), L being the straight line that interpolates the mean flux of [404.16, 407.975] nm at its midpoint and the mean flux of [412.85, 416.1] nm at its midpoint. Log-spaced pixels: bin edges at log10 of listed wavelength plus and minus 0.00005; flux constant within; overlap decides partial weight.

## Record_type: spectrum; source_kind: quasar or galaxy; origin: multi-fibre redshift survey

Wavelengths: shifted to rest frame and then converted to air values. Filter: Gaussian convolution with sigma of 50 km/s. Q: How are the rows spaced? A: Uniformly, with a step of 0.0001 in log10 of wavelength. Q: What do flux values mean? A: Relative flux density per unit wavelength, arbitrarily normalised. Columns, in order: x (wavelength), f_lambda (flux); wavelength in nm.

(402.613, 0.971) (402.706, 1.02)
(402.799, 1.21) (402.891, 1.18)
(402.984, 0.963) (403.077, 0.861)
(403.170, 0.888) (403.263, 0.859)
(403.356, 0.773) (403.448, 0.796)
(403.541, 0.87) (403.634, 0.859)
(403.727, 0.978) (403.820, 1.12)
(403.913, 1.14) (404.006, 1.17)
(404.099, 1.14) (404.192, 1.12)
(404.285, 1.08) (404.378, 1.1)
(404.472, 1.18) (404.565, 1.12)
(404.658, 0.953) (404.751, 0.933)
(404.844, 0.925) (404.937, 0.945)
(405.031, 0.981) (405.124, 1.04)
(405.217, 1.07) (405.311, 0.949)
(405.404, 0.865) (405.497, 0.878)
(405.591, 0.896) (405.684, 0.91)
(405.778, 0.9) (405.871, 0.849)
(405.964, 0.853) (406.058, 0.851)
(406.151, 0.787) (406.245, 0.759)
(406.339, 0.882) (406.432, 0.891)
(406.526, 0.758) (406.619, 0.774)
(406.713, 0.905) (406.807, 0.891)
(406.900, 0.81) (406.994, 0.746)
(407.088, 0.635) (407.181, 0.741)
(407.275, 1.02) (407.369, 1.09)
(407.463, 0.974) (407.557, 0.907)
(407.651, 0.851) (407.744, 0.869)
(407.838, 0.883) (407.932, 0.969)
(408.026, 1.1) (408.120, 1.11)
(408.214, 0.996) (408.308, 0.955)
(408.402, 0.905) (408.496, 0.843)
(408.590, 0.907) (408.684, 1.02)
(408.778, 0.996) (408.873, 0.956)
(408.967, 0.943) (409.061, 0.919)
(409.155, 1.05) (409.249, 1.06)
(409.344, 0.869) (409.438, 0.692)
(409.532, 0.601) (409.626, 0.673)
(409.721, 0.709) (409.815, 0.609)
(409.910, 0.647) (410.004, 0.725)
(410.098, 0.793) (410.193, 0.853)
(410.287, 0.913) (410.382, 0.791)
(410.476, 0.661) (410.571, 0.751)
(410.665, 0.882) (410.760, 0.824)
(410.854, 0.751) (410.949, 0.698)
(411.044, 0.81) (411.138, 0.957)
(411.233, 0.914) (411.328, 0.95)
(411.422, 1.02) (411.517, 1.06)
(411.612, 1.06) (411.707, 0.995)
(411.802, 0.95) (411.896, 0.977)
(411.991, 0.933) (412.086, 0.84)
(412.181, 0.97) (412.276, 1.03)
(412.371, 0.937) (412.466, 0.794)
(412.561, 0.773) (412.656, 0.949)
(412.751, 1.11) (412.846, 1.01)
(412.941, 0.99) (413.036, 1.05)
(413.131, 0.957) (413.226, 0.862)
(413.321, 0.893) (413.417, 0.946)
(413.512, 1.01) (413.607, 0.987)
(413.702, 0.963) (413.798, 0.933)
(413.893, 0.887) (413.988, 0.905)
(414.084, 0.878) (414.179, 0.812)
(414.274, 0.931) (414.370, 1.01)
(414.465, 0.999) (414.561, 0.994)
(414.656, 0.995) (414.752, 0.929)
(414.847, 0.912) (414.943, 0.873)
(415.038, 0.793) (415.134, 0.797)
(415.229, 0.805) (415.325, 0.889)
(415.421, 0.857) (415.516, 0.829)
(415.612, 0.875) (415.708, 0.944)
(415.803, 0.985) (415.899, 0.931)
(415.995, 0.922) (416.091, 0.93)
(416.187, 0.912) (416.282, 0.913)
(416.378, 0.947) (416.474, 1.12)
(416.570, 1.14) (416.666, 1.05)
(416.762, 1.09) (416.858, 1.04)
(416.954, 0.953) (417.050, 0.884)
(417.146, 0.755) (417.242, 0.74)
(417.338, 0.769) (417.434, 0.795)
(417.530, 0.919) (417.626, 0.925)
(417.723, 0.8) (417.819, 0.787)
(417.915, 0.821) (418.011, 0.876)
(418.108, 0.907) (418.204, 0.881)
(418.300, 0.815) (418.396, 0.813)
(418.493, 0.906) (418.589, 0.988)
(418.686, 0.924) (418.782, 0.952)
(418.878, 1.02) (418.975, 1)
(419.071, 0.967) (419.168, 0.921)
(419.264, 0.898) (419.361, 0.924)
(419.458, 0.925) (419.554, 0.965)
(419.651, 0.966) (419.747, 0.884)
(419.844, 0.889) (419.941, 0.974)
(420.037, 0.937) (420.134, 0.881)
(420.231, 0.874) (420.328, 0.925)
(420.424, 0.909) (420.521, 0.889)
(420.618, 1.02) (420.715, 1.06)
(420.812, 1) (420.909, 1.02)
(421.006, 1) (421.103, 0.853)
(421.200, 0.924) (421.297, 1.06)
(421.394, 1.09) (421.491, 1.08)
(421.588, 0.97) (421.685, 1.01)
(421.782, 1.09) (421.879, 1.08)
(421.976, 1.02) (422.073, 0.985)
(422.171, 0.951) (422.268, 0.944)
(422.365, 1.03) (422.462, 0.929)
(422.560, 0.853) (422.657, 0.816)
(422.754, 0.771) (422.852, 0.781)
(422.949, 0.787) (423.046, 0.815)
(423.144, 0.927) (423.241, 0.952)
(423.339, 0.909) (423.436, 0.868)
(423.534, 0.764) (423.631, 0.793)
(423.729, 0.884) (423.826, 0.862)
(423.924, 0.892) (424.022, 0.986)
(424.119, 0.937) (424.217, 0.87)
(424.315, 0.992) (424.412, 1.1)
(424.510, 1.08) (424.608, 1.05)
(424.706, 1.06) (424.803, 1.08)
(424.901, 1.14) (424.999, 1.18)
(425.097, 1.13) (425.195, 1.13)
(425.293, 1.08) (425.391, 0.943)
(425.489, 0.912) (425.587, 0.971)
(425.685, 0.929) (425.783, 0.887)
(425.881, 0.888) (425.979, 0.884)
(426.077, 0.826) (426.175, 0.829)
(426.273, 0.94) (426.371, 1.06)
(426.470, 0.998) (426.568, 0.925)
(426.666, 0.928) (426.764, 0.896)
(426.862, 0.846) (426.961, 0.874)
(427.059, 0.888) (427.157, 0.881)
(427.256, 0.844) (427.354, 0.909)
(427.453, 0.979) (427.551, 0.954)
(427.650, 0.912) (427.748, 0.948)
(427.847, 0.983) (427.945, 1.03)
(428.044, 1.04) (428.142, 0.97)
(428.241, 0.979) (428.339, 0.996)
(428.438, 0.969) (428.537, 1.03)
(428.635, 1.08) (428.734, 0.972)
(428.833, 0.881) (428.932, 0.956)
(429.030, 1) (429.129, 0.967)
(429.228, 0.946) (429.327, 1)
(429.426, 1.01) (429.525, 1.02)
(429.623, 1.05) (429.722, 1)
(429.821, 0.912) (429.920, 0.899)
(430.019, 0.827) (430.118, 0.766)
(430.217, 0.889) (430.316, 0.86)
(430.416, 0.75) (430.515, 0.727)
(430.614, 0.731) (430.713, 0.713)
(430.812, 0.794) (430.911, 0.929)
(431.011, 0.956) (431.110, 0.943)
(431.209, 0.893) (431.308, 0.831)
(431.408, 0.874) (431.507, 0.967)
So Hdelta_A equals 0.22 nm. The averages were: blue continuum 0.915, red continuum 0.921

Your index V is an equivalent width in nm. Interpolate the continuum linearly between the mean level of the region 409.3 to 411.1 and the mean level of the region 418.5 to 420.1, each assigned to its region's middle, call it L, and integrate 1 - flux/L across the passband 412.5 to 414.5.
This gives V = -0.300 nm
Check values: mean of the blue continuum 0.751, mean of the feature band 0.944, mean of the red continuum 0.944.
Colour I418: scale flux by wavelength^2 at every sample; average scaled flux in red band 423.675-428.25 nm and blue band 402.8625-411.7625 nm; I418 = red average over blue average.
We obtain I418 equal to 1.2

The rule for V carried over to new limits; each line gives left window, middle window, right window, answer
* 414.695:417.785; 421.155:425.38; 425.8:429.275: -0.18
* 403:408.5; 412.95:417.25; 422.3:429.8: 0.04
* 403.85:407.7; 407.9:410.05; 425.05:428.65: 0.13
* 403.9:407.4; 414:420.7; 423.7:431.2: 0.17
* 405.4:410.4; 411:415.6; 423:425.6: -0.15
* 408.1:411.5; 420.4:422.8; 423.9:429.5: -0.10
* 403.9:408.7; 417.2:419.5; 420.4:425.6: 0.17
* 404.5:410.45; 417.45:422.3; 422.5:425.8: -0.07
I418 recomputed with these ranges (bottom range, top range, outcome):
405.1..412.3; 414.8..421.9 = 1.11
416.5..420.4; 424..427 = 1.11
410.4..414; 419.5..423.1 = 1.07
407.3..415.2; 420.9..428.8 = 1.13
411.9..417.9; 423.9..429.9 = 1.12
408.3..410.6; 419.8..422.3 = 1.24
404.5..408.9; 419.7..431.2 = 1.13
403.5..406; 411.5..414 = 1.00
